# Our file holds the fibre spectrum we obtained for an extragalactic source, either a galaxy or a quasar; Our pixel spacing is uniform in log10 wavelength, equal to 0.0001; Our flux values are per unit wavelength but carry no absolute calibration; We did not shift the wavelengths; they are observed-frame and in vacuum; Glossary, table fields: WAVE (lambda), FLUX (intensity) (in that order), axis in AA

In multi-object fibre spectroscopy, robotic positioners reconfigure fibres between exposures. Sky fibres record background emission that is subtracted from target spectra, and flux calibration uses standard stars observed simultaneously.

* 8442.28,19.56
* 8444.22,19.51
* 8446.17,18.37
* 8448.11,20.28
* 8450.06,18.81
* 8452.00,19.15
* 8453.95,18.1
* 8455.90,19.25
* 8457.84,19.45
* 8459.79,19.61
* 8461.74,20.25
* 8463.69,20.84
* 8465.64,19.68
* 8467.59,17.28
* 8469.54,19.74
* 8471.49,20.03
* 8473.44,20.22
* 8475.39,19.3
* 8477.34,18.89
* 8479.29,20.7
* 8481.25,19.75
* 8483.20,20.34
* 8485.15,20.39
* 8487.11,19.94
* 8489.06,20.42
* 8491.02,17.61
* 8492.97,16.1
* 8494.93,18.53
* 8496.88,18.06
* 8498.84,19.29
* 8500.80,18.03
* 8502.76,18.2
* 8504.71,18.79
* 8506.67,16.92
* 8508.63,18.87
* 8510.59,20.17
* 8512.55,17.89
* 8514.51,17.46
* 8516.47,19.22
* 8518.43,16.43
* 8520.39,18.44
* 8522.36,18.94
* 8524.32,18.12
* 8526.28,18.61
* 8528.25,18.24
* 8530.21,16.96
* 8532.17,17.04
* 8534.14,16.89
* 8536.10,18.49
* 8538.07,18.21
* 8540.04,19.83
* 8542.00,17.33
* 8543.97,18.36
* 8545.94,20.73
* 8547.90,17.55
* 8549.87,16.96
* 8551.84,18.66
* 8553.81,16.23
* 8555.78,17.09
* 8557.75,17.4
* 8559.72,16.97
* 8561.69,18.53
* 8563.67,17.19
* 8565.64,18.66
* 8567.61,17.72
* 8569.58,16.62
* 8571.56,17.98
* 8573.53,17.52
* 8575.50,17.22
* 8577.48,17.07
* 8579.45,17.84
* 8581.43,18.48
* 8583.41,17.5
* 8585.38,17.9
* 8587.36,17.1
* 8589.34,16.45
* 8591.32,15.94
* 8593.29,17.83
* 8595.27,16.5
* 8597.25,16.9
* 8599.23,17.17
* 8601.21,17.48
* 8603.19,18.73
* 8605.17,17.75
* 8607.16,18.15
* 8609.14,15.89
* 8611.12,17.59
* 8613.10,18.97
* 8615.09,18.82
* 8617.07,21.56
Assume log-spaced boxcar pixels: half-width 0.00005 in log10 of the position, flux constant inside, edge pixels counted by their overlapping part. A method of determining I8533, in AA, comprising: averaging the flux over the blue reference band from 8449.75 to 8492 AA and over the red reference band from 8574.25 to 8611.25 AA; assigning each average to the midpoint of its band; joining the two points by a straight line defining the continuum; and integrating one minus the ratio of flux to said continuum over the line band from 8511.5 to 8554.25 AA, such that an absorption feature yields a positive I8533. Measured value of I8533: 0.9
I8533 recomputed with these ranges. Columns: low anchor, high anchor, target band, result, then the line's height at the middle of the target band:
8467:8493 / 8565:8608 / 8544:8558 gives 0.2 AA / 18.1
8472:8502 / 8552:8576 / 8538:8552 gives -0.4 AA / 17.9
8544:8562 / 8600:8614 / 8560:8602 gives 0.9 AA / 17.8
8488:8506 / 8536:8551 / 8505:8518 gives 0.0 AA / 18.4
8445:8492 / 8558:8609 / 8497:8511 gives 0.3 AA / 18.9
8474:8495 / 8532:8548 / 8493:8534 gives 1.5 AA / 18.8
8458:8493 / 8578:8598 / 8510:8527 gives 0.3 AA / 18.7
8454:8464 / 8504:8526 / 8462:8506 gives -0.3 AA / 19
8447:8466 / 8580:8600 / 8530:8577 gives 0.2 AA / 17.8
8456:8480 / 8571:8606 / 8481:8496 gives 0.1 AA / 19.3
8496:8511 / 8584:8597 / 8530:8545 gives 0.0 AA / 17.9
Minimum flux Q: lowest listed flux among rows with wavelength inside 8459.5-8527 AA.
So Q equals 16.1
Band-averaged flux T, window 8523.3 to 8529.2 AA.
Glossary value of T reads 18.3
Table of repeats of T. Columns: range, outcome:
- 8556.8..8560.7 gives 17.2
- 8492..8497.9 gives 17.6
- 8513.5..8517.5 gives 18.3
